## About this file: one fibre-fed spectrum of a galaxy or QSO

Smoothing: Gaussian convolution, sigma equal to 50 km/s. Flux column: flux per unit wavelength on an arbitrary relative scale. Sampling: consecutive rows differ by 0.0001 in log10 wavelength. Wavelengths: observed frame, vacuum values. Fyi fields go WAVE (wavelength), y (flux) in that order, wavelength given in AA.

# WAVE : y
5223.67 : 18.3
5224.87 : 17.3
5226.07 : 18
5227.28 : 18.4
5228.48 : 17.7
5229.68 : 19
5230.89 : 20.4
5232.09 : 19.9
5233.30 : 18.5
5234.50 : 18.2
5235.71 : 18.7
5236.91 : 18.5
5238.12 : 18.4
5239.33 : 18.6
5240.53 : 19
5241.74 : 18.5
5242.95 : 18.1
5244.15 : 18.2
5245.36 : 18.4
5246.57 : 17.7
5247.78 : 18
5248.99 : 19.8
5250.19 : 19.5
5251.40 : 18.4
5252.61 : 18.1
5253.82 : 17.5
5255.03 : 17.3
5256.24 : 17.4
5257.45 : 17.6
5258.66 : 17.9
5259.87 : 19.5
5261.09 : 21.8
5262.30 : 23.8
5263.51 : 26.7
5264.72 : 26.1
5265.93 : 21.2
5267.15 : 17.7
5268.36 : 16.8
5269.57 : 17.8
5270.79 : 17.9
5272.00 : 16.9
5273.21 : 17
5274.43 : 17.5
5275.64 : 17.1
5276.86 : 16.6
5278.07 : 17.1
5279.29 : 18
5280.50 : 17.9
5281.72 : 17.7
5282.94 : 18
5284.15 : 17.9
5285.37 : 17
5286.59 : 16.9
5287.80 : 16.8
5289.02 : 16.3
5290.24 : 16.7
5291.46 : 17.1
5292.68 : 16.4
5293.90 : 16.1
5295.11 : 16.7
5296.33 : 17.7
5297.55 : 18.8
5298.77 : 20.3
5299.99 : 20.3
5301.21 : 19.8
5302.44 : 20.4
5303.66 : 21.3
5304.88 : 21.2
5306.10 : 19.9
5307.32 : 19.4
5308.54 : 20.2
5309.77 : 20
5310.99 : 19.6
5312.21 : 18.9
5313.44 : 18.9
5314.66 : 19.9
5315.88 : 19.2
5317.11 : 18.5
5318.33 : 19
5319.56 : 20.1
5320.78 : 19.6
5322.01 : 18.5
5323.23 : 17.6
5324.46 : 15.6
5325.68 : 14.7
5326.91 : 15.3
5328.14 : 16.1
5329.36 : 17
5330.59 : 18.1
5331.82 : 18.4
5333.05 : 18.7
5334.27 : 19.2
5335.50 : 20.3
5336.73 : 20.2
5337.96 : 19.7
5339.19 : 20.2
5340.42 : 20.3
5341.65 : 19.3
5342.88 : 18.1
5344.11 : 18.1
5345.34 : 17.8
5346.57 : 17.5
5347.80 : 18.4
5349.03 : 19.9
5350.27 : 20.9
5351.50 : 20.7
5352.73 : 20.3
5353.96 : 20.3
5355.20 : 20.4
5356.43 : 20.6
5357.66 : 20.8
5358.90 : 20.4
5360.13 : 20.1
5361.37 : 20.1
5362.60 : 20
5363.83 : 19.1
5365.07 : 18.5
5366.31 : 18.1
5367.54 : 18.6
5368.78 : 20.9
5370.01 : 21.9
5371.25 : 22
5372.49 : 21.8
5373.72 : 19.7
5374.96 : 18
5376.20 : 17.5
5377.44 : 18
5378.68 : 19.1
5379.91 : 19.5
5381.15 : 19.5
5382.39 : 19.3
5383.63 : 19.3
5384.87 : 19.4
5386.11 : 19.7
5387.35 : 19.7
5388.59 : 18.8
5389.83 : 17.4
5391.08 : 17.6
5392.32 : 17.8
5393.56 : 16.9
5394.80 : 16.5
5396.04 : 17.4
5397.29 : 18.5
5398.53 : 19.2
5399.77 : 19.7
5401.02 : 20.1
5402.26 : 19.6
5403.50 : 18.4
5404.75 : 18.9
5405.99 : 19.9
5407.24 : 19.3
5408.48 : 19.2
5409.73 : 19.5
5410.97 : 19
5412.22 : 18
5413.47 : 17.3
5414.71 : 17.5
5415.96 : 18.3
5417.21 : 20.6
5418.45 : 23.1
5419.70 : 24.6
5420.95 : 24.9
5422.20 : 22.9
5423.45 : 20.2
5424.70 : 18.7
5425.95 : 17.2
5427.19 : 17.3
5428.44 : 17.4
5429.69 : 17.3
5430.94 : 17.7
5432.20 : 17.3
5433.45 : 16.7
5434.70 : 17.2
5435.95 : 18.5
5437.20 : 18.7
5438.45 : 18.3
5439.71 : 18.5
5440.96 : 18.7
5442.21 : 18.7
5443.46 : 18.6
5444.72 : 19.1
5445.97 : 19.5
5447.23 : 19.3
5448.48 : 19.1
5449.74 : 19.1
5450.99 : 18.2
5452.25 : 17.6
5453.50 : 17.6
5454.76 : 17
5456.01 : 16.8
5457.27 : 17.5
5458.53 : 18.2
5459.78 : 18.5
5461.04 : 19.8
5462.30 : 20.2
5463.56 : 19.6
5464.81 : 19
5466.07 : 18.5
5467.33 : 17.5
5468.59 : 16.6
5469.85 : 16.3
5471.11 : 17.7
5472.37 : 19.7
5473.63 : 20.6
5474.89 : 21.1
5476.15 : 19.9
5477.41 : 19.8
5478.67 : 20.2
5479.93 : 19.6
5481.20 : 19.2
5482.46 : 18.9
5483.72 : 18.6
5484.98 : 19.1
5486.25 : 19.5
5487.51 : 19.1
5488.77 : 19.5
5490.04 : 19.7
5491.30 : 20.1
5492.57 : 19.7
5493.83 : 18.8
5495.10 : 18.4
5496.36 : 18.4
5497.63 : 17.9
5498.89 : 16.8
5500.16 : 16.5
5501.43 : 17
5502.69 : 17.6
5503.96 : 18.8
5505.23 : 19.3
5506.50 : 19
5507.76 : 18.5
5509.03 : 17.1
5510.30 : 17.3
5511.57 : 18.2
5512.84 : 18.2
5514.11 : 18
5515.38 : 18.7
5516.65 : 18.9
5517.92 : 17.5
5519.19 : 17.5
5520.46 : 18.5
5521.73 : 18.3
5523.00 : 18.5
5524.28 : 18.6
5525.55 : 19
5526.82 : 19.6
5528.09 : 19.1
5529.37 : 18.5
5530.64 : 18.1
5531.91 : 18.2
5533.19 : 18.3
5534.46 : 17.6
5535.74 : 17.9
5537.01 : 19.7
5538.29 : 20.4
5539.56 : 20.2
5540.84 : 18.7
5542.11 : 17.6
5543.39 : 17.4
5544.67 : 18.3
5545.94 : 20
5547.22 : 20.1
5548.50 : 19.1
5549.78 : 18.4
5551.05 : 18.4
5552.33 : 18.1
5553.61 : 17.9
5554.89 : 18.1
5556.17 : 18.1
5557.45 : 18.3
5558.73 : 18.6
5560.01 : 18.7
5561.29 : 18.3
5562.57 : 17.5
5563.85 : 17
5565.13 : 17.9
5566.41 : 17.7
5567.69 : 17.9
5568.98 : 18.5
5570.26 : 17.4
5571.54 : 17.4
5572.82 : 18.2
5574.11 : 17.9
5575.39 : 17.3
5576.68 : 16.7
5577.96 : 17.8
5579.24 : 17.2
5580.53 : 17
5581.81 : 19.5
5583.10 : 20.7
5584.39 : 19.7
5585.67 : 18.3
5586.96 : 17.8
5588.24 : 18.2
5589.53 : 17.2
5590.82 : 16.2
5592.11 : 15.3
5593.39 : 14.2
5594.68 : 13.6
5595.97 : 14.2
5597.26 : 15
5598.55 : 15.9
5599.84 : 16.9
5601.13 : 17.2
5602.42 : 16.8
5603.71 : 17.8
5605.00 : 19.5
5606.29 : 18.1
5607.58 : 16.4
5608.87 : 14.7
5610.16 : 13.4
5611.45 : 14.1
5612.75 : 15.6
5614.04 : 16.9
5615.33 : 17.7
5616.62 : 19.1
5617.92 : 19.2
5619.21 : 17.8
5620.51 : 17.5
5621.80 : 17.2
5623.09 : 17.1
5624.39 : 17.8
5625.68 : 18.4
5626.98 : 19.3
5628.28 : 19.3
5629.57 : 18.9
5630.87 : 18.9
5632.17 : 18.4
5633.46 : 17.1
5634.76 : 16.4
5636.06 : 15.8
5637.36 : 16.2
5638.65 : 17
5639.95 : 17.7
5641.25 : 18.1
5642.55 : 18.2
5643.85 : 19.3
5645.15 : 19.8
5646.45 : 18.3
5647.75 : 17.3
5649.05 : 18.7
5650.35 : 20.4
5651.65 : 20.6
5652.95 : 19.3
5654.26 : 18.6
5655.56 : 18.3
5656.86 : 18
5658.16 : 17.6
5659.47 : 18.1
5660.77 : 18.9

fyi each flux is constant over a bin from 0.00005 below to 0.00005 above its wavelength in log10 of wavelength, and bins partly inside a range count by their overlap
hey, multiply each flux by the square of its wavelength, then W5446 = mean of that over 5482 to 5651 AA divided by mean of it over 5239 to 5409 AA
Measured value 1.0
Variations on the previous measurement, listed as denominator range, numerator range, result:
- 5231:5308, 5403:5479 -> 1.08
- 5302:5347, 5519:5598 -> 1.04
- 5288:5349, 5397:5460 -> 1.06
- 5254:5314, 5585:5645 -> 1.03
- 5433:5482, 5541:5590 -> 1.01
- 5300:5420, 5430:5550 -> 1.02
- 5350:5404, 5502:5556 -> 1.01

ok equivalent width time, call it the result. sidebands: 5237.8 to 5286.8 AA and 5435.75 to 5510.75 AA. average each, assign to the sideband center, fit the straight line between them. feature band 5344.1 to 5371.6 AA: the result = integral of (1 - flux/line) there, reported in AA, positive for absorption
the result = -1.7 AA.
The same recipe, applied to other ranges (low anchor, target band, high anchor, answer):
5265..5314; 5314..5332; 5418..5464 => 0.6 AA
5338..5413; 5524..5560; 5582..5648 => -1.5 AA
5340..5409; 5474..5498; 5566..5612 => -1.7 AA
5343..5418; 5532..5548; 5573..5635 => -0.9 AA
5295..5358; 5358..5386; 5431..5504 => -1.0 AA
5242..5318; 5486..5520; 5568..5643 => -1.2 AA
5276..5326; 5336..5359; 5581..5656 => -1.8 AA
